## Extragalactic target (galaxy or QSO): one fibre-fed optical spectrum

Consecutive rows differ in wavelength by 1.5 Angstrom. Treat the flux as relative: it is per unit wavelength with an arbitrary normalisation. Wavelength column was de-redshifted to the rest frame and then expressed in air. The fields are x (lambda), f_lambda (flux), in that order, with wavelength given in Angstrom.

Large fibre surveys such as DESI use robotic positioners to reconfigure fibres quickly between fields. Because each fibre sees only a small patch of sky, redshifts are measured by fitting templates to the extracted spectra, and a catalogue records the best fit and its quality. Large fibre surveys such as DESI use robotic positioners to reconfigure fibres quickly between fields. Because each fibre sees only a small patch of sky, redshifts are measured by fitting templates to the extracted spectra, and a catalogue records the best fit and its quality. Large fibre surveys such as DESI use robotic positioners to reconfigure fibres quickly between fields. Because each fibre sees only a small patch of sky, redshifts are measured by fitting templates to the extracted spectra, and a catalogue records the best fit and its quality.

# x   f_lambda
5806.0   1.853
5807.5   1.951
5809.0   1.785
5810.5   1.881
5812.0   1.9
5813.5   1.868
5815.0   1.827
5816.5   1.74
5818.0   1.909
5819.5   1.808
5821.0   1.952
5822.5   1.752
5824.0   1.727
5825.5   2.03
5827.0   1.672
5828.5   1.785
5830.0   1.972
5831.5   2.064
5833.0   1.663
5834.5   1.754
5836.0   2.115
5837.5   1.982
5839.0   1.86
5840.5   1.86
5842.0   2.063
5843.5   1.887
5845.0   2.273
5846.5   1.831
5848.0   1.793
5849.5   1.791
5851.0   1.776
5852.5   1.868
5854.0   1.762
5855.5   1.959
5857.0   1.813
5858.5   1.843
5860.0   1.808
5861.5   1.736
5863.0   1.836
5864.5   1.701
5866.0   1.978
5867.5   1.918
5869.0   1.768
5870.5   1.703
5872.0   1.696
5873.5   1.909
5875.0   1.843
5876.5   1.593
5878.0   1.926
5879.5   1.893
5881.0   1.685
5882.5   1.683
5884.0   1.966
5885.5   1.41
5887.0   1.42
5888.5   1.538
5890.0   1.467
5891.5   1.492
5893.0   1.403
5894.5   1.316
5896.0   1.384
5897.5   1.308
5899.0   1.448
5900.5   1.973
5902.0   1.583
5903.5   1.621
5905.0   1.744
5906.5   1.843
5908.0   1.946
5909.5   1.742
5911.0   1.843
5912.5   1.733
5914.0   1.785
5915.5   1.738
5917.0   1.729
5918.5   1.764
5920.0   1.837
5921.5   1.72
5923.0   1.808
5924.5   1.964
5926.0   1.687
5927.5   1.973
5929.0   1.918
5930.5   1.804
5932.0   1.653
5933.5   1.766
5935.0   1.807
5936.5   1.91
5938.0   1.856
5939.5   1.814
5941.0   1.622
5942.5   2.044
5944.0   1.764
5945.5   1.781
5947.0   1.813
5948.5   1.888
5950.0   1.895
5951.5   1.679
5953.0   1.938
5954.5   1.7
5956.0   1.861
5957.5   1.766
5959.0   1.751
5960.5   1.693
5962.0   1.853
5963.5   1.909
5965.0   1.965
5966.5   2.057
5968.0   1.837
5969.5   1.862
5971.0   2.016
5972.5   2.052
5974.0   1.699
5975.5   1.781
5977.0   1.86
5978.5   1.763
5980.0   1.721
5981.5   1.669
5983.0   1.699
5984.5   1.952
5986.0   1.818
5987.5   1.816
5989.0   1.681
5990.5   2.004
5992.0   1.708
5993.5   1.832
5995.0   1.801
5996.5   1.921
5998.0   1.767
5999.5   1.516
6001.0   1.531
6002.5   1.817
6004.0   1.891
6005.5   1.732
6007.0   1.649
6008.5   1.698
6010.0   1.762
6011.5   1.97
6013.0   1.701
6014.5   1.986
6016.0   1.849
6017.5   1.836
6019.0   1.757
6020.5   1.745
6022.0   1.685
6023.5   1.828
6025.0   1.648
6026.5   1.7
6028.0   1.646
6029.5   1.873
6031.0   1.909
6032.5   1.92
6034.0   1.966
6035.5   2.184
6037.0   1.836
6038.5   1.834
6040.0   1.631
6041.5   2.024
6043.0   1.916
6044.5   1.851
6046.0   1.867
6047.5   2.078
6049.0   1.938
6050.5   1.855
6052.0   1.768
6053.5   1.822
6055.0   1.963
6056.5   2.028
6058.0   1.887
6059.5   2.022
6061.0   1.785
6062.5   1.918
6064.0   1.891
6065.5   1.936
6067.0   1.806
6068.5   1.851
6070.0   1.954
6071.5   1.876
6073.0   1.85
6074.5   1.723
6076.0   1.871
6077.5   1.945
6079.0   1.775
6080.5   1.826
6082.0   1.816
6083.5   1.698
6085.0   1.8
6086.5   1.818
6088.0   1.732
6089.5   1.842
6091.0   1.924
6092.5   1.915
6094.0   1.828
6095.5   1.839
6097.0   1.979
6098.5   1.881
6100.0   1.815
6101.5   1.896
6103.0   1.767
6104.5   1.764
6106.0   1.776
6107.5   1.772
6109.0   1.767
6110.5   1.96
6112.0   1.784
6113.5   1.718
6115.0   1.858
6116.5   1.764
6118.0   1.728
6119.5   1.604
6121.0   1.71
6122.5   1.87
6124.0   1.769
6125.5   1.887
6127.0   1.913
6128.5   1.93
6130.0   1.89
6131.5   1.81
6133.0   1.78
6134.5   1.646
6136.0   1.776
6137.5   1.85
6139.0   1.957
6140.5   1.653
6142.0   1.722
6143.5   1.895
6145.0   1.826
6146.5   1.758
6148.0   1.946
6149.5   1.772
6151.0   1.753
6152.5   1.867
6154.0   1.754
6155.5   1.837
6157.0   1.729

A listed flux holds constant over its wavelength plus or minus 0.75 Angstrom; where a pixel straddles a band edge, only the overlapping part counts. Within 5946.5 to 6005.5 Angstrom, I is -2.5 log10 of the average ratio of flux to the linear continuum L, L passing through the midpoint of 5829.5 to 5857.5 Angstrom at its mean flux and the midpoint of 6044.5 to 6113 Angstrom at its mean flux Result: 0.04 mag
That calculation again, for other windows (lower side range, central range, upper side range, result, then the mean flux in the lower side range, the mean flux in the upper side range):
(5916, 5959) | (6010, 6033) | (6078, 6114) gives 0.01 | 1.81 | 1.82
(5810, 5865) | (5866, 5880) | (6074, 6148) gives 0.03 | 1.86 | 1.81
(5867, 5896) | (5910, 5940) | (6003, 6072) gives -0.06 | 1.66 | 1.85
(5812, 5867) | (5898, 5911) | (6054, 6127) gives 0.07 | 1.86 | 1.84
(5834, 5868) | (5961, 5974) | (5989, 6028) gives -0.07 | 1.88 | 1.77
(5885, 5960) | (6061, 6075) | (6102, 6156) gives -0.05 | 1.73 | 1.8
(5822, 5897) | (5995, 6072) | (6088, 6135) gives -0.02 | 1.78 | 1.82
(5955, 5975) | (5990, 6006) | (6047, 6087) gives 0.06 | 1.87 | 1.87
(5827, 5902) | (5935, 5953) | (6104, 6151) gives -0.03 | 1.76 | 1.8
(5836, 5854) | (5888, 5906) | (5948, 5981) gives 0.23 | 1.91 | 1.84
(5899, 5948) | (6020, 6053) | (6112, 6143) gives -0.03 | 1.79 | 1.79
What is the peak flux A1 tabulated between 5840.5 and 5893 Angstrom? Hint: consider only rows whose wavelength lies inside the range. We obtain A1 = 2.273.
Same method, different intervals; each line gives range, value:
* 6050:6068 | 2.028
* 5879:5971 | 2.057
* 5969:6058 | 2.184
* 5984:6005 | 2.004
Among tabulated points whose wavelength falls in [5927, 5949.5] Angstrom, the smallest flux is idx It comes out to 1.622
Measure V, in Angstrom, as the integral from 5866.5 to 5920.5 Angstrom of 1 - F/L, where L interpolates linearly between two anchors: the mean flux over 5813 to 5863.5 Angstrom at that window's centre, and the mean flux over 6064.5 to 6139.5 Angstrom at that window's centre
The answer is 5.0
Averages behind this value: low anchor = 1.86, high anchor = 1.82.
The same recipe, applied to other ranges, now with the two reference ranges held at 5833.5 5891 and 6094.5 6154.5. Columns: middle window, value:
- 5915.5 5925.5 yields 0.1 Angstrom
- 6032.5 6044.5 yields -0.7 Angstrom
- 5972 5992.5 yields 0.1 Angstrom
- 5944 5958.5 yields 0.0 Angstrom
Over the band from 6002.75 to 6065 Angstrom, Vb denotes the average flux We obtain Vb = 1.85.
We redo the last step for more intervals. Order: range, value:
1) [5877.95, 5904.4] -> 1.58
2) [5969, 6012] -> 1.79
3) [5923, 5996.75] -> 1.83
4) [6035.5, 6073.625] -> 1.89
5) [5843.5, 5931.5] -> 1.75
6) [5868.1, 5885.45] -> 1.77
